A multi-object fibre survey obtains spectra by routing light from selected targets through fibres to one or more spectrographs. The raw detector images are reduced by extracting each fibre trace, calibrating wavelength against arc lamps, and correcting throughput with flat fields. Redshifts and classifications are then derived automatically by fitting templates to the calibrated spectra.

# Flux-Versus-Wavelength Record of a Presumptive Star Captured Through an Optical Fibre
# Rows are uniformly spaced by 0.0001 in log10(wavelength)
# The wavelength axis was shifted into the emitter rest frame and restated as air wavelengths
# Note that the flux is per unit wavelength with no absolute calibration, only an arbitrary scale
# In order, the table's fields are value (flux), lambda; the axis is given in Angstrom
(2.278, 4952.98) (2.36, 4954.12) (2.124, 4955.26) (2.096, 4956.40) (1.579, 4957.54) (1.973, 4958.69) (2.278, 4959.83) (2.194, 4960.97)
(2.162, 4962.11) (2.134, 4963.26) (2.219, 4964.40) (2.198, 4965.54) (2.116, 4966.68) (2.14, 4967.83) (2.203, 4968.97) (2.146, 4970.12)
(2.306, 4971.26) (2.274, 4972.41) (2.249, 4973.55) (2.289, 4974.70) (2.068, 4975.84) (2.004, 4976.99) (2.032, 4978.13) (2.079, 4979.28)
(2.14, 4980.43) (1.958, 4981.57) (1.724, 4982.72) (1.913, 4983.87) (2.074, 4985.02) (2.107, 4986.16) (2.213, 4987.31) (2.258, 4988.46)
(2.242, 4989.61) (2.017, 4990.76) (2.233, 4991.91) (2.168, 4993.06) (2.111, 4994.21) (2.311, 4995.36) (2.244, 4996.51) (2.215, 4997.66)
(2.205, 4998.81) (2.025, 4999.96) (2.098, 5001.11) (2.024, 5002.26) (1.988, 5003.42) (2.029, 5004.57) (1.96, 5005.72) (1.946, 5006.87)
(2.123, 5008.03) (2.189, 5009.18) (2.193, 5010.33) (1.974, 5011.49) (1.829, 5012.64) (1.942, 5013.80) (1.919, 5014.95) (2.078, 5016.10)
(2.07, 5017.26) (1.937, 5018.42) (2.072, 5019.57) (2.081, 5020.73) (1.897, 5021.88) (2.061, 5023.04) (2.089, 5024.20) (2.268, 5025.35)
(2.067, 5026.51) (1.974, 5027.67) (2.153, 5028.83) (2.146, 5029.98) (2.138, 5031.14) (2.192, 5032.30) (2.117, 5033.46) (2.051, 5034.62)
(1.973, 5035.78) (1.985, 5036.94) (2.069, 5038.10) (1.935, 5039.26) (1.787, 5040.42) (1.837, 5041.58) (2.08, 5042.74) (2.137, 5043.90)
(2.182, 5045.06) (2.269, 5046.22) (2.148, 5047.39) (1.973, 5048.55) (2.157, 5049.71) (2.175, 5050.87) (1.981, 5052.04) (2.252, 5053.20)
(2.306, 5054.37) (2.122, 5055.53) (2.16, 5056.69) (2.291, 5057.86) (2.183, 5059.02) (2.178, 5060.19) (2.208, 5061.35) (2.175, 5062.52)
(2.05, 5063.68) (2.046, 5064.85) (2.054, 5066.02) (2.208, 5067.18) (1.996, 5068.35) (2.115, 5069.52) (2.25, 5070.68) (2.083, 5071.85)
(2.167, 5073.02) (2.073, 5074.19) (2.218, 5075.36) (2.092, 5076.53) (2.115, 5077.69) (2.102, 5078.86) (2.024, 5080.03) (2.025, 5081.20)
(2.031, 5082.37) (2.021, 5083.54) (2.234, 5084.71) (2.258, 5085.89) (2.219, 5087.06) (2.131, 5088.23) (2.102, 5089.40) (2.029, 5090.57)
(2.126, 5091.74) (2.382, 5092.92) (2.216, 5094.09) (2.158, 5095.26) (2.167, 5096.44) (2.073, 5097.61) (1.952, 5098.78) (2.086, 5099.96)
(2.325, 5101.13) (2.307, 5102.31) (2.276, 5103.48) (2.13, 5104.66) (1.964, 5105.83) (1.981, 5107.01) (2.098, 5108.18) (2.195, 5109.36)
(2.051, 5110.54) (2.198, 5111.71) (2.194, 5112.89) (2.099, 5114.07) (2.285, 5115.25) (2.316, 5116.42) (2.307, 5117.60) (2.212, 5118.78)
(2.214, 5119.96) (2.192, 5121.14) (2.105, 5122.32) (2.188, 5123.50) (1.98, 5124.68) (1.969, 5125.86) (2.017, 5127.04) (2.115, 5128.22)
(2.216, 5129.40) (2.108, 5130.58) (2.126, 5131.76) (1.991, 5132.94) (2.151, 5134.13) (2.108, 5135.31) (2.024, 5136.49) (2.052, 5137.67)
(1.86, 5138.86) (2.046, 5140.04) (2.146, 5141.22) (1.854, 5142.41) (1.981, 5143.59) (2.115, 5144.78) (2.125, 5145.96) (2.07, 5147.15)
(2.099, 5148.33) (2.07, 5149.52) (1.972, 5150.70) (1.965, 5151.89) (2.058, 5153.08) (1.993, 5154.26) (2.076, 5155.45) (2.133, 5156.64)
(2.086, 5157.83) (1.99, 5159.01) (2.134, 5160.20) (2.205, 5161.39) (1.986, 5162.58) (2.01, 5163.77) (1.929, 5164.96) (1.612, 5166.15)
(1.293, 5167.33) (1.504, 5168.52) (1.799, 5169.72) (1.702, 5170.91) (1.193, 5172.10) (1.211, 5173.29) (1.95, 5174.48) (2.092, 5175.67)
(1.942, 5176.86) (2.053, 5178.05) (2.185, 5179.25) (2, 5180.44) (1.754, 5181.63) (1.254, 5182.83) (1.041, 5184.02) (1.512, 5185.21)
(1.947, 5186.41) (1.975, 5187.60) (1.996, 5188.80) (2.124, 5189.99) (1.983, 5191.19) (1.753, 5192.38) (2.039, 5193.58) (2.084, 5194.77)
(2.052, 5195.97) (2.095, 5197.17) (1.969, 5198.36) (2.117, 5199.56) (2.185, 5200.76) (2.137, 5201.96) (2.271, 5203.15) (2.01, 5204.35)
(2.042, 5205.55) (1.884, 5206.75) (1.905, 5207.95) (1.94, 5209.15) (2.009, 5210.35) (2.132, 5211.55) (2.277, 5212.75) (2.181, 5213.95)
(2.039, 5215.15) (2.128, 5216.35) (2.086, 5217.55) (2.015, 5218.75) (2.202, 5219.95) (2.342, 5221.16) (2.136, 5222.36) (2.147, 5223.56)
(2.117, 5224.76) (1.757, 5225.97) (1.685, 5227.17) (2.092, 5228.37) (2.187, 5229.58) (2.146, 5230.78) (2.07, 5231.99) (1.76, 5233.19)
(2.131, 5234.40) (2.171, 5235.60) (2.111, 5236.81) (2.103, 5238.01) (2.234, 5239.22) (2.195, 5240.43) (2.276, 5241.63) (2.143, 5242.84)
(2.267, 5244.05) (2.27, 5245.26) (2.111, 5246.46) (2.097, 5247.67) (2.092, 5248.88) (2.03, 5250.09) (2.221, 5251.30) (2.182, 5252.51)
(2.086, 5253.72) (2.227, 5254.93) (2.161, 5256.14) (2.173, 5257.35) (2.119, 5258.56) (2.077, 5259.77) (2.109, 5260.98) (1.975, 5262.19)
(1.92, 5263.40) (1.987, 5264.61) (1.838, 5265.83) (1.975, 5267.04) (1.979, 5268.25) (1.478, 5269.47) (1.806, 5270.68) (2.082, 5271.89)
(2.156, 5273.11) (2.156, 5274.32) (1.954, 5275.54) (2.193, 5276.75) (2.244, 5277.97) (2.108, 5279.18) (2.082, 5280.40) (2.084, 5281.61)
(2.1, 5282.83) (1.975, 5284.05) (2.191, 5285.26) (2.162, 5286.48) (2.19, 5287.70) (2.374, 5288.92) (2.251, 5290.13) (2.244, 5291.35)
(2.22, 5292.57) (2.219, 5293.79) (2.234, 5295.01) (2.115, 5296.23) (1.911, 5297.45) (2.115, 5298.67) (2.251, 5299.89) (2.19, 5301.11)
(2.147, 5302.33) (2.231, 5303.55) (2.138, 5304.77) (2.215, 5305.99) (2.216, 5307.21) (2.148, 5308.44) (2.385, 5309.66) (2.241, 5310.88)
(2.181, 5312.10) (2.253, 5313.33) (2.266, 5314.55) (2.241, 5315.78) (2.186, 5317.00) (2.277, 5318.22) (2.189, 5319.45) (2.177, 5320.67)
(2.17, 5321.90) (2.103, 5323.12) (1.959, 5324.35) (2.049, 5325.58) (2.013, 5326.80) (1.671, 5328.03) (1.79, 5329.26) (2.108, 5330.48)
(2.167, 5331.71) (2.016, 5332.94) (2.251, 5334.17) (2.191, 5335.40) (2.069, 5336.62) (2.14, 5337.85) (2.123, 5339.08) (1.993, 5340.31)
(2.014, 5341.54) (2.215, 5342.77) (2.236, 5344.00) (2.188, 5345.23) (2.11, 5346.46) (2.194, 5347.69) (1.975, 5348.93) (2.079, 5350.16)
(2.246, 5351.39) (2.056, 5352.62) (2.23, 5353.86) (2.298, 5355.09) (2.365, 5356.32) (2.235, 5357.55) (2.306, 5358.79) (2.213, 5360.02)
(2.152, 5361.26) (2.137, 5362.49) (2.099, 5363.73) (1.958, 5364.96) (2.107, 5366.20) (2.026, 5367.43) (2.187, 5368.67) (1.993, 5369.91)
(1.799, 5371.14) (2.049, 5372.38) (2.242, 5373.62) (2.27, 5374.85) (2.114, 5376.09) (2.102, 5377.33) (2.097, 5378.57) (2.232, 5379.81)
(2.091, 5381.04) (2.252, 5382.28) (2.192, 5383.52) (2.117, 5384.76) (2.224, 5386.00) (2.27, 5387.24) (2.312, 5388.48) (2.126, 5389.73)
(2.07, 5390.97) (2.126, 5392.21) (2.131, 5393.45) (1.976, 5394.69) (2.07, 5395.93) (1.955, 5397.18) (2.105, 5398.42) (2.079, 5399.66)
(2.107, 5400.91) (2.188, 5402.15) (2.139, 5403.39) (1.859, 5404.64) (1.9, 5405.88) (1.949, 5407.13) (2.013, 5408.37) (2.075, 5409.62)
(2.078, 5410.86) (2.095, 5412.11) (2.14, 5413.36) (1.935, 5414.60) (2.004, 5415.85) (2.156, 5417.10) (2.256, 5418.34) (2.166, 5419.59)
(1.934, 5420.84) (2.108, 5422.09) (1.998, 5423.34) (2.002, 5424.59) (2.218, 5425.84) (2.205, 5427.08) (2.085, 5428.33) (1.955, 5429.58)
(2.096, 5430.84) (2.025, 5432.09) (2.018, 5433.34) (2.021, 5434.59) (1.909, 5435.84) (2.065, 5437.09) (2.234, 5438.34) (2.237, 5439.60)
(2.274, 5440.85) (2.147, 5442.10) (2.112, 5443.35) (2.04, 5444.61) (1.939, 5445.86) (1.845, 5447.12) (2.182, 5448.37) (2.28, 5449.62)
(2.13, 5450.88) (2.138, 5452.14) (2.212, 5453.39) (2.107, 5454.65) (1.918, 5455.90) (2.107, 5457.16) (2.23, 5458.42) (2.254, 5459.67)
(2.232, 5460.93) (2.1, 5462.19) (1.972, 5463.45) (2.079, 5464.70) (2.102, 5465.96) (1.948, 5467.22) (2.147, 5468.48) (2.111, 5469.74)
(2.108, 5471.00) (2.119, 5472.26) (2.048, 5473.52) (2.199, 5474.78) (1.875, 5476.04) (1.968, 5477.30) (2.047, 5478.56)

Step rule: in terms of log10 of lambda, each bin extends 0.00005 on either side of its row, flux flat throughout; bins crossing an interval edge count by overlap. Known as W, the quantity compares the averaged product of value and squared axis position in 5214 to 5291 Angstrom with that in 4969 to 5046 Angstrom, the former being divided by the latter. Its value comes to 1.1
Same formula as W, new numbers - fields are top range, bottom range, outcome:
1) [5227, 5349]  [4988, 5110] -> 1.10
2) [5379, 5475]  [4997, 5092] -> 1.16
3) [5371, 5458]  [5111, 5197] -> 1.17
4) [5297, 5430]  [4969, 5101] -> 1.14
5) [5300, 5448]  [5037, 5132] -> 1.11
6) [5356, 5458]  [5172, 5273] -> 1.12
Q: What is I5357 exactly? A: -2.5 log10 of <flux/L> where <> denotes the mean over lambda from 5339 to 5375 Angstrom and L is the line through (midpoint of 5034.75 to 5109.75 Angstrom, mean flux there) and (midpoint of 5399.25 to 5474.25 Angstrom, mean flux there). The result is -0.02 mag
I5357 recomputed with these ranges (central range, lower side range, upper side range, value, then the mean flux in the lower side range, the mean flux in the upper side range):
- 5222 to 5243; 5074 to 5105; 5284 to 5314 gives 0.05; 2.14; 2.2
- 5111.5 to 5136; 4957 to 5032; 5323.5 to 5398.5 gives -0.02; 2.09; 2.12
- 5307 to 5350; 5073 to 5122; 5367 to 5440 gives -0.01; 2.15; 2.09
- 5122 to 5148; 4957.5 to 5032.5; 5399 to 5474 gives 0.02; 2.1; 2.09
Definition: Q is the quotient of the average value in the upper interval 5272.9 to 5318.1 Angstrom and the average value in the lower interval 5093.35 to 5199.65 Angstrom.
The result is 1.09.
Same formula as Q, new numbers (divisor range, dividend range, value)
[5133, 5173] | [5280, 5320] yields 1.13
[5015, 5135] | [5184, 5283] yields 0.97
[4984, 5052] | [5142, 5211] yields 0.92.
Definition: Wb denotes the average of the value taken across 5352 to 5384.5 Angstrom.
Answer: 2.15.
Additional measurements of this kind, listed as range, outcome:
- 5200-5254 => 2.1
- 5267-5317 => 2.14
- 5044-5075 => 2.15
